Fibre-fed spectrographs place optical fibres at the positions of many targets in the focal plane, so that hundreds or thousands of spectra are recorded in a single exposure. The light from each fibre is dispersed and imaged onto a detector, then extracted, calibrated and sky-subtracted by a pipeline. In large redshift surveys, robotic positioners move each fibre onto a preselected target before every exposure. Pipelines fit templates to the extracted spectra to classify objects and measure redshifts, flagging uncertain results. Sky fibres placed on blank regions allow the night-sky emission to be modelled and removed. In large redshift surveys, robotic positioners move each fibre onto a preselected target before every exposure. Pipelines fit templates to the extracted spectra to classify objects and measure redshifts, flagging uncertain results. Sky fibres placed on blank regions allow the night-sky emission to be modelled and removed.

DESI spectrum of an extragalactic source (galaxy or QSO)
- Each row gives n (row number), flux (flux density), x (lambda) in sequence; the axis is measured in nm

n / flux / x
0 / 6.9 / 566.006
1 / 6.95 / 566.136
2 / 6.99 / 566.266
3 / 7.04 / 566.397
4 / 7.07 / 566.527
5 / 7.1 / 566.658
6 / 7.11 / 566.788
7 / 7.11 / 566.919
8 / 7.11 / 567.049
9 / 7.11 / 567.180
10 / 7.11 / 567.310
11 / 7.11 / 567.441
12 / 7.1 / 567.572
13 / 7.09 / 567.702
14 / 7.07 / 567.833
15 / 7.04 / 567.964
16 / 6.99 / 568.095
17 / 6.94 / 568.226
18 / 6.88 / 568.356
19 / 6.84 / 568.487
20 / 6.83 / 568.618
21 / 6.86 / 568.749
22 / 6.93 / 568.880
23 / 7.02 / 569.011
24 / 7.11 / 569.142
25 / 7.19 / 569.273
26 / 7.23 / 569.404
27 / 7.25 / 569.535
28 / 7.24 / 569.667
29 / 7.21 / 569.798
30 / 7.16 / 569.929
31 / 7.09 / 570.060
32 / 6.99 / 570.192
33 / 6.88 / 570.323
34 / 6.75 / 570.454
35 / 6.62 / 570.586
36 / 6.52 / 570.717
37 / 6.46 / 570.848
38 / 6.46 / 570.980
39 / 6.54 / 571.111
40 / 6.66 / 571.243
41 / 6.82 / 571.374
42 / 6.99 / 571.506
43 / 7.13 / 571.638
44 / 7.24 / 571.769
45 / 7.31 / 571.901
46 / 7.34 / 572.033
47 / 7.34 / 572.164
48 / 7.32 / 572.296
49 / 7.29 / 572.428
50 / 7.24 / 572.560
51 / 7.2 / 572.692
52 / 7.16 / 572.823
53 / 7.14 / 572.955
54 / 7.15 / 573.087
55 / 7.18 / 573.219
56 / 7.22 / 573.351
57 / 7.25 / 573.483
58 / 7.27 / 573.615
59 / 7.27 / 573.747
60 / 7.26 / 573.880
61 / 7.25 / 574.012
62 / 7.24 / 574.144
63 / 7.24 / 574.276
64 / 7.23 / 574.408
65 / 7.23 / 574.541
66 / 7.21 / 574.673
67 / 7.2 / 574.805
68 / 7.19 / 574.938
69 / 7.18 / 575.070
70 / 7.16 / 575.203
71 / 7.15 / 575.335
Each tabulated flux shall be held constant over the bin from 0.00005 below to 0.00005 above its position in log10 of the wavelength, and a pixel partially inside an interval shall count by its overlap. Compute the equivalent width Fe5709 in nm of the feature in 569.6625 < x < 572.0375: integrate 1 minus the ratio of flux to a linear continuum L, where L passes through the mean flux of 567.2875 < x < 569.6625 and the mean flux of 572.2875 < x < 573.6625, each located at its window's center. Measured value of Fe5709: 0.08 nm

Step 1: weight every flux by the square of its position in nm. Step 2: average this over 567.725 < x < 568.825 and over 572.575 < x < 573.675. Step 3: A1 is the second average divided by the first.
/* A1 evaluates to 1.06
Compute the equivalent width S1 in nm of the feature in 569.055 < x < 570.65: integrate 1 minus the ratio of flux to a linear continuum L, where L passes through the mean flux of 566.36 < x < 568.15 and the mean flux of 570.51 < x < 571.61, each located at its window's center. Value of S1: -0.064 nm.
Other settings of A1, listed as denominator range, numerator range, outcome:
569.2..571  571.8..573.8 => 1.05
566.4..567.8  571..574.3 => 1.03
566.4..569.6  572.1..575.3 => 1.05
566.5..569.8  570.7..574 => 1.02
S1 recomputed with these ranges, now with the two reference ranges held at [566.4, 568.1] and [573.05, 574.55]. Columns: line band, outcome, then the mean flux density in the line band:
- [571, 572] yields 0.03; 6.94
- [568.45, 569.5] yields 0.02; 7.01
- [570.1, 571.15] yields 0.07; 6.67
